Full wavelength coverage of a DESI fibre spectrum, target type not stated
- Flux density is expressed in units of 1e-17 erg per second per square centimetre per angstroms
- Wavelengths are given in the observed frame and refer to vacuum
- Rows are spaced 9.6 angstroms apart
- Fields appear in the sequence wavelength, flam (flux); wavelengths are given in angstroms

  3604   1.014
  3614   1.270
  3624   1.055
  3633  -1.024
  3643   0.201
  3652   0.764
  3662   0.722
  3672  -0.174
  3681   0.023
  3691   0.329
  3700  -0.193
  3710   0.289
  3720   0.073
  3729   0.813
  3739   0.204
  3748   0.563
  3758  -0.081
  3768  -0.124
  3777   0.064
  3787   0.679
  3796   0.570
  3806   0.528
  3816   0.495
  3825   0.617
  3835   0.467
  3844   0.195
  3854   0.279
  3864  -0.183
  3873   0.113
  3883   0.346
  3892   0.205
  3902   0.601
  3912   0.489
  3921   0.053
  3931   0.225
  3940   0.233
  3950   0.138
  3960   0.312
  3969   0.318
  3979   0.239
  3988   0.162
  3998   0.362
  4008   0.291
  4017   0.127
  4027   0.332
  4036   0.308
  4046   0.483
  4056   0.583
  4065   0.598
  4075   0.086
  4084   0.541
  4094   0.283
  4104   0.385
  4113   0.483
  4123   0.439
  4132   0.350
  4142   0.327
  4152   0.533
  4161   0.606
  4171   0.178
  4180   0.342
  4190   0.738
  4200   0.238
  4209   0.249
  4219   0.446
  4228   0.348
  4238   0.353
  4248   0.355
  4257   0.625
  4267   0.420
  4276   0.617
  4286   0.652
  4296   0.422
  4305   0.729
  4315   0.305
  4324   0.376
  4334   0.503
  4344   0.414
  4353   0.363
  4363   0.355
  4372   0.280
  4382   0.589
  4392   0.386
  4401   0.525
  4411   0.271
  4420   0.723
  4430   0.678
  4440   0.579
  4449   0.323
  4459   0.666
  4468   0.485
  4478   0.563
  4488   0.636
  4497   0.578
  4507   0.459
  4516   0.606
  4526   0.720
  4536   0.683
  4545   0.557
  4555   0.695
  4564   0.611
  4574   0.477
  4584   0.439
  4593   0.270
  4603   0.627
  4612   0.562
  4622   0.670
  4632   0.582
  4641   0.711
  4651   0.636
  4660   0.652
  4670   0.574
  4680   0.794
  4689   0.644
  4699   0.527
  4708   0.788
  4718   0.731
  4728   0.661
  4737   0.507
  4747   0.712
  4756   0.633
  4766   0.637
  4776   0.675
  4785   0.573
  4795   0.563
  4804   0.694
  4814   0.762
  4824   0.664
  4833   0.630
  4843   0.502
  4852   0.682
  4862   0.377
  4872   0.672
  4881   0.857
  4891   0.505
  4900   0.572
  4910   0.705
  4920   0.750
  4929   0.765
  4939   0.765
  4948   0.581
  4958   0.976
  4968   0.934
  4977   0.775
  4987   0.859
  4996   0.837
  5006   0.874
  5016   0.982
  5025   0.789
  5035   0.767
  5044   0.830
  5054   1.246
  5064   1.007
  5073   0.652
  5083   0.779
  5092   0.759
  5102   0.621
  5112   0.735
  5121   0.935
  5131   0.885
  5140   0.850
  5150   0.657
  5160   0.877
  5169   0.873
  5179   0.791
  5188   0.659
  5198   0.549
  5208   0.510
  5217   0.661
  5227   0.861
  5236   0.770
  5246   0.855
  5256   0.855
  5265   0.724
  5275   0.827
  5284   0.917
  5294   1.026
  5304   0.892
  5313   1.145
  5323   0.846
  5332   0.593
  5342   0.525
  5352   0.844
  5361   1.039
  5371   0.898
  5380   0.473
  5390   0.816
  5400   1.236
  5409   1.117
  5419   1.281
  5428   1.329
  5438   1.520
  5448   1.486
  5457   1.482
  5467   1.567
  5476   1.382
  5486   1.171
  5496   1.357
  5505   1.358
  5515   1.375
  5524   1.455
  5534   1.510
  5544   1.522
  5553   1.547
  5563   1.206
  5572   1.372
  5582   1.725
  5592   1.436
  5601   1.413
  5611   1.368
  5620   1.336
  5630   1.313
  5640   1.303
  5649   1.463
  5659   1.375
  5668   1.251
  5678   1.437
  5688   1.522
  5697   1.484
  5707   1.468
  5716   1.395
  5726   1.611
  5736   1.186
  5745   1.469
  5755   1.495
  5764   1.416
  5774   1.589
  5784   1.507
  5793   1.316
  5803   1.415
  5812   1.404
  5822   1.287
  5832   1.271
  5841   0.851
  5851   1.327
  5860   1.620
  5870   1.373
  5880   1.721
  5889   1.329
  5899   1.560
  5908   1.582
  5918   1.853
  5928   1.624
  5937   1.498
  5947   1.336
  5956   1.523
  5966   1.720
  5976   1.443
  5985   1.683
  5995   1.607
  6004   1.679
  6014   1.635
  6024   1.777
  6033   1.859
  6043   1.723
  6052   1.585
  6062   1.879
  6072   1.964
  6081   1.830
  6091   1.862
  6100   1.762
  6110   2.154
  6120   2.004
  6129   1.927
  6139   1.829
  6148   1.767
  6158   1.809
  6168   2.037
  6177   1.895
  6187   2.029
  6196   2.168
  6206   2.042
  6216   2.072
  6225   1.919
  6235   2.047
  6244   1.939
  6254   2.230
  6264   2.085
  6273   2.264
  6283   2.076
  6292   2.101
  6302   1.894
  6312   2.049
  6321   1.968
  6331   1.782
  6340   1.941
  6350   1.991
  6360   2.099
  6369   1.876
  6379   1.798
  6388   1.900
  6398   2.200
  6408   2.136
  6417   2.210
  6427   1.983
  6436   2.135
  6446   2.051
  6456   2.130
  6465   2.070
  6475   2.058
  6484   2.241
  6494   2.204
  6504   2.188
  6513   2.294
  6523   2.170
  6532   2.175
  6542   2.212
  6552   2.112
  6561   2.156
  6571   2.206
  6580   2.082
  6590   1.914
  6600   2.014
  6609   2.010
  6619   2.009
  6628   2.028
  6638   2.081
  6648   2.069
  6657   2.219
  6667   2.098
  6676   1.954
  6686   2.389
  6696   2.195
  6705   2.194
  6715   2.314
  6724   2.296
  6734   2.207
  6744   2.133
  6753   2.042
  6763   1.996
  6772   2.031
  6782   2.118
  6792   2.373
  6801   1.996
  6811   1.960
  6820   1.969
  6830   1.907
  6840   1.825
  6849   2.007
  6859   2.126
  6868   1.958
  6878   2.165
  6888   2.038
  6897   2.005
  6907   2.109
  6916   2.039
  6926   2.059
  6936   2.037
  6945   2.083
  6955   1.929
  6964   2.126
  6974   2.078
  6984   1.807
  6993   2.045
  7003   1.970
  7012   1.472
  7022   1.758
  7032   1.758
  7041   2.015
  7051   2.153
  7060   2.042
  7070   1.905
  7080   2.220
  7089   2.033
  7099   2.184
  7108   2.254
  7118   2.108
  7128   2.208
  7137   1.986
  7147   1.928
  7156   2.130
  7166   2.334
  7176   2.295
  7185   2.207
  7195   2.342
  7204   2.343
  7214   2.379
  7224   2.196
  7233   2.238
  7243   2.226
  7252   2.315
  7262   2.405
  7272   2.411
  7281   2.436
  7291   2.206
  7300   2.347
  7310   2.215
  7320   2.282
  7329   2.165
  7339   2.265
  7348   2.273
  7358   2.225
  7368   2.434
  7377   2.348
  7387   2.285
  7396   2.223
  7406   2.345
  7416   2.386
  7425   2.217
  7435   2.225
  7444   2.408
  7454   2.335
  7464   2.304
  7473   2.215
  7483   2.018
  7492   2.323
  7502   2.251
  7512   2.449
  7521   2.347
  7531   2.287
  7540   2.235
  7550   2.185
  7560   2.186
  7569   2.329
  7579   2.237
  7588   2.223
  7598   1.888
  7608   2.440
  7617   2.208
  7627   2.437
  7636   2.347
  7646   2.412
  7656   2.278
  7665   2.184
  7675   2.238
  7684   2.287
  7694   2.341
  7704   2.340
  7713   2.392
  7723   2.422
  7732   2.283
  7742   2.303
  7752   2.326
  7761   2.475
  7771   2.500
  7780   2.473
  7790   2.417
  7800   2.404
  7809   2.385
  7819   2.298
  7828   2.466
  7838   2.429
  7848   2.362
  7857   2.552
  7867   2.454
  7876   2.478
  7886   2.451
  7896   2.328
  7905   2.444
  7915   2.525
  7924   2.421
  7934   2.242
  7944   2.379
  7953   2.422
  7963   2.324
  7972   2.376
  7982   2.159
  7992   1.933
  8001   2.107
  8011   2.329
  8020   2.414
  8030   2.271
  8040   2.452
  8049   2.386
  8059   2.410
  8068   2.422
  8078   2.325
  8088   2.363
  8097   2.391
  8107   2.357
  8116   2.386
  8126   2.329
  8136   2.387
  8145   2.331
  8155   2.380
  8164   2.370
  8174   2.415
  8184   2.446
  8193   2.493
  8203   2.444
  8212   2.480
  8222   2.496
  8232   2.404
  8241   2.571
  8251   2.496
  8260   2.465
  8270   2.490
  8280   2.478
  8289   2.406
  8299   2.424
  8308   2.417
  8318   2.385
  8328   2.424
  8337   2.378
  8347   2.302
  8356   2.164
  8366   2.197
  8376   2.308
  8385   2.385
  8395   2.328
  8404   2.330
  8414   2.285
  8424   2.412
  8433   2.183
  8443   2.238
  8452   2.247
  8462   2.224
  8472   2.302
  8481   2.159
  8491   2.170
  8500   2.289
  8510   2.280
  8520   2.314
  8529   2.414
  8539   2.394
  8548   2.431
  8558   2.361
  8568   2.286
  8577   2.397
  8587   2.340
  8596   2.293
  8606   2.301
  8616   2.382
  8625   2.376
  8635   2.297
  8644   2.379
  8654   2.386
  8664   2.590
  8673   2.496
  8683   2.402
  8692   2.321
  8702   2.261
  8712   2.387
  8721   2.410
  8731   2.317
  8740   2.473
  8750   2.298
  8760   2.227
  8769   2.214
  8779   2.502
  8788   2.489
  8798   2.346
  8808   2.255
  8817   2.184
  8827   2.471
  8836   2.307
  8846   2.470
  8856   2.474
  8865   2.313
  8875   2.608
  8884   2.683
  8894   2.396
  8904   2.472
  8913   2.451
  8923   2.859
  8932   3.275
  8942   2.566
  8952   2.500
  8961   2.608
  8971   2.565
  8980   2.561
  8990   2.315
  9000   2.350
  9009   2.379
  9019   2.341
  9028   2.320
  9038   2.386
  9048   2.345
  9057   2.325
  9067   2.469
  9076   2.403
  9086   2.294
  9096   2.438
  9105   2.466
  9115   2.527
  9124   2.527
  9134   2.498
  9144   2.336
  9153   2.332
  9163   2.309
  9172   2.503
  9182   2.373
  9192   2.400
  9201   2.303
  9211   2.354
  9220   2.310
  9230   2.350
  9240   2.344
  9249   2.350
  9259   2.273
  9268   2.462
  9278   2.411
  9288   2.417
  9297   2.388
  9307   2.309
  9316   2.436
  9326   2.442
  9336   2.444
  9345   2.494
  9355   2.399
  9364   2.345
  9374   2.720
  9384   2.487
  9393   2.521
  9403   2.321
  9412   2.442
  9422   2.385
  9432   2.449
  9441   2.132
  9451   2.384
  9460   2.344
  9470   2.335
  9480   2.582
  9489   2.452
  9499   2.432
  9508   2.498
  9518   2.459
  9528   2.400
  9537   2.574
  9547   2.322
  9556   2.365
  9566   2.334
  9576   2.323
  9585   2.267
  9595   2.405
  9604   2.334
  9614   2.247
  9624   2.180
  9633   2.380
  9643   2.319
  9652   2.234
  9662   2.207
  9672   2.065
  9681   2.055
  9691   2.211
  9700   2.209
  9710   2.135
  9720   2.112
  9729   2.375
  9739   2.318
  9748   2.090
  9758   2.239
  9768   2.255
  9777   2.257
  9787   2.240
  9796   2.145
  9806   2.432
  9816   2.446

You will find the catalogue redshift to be 0.36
